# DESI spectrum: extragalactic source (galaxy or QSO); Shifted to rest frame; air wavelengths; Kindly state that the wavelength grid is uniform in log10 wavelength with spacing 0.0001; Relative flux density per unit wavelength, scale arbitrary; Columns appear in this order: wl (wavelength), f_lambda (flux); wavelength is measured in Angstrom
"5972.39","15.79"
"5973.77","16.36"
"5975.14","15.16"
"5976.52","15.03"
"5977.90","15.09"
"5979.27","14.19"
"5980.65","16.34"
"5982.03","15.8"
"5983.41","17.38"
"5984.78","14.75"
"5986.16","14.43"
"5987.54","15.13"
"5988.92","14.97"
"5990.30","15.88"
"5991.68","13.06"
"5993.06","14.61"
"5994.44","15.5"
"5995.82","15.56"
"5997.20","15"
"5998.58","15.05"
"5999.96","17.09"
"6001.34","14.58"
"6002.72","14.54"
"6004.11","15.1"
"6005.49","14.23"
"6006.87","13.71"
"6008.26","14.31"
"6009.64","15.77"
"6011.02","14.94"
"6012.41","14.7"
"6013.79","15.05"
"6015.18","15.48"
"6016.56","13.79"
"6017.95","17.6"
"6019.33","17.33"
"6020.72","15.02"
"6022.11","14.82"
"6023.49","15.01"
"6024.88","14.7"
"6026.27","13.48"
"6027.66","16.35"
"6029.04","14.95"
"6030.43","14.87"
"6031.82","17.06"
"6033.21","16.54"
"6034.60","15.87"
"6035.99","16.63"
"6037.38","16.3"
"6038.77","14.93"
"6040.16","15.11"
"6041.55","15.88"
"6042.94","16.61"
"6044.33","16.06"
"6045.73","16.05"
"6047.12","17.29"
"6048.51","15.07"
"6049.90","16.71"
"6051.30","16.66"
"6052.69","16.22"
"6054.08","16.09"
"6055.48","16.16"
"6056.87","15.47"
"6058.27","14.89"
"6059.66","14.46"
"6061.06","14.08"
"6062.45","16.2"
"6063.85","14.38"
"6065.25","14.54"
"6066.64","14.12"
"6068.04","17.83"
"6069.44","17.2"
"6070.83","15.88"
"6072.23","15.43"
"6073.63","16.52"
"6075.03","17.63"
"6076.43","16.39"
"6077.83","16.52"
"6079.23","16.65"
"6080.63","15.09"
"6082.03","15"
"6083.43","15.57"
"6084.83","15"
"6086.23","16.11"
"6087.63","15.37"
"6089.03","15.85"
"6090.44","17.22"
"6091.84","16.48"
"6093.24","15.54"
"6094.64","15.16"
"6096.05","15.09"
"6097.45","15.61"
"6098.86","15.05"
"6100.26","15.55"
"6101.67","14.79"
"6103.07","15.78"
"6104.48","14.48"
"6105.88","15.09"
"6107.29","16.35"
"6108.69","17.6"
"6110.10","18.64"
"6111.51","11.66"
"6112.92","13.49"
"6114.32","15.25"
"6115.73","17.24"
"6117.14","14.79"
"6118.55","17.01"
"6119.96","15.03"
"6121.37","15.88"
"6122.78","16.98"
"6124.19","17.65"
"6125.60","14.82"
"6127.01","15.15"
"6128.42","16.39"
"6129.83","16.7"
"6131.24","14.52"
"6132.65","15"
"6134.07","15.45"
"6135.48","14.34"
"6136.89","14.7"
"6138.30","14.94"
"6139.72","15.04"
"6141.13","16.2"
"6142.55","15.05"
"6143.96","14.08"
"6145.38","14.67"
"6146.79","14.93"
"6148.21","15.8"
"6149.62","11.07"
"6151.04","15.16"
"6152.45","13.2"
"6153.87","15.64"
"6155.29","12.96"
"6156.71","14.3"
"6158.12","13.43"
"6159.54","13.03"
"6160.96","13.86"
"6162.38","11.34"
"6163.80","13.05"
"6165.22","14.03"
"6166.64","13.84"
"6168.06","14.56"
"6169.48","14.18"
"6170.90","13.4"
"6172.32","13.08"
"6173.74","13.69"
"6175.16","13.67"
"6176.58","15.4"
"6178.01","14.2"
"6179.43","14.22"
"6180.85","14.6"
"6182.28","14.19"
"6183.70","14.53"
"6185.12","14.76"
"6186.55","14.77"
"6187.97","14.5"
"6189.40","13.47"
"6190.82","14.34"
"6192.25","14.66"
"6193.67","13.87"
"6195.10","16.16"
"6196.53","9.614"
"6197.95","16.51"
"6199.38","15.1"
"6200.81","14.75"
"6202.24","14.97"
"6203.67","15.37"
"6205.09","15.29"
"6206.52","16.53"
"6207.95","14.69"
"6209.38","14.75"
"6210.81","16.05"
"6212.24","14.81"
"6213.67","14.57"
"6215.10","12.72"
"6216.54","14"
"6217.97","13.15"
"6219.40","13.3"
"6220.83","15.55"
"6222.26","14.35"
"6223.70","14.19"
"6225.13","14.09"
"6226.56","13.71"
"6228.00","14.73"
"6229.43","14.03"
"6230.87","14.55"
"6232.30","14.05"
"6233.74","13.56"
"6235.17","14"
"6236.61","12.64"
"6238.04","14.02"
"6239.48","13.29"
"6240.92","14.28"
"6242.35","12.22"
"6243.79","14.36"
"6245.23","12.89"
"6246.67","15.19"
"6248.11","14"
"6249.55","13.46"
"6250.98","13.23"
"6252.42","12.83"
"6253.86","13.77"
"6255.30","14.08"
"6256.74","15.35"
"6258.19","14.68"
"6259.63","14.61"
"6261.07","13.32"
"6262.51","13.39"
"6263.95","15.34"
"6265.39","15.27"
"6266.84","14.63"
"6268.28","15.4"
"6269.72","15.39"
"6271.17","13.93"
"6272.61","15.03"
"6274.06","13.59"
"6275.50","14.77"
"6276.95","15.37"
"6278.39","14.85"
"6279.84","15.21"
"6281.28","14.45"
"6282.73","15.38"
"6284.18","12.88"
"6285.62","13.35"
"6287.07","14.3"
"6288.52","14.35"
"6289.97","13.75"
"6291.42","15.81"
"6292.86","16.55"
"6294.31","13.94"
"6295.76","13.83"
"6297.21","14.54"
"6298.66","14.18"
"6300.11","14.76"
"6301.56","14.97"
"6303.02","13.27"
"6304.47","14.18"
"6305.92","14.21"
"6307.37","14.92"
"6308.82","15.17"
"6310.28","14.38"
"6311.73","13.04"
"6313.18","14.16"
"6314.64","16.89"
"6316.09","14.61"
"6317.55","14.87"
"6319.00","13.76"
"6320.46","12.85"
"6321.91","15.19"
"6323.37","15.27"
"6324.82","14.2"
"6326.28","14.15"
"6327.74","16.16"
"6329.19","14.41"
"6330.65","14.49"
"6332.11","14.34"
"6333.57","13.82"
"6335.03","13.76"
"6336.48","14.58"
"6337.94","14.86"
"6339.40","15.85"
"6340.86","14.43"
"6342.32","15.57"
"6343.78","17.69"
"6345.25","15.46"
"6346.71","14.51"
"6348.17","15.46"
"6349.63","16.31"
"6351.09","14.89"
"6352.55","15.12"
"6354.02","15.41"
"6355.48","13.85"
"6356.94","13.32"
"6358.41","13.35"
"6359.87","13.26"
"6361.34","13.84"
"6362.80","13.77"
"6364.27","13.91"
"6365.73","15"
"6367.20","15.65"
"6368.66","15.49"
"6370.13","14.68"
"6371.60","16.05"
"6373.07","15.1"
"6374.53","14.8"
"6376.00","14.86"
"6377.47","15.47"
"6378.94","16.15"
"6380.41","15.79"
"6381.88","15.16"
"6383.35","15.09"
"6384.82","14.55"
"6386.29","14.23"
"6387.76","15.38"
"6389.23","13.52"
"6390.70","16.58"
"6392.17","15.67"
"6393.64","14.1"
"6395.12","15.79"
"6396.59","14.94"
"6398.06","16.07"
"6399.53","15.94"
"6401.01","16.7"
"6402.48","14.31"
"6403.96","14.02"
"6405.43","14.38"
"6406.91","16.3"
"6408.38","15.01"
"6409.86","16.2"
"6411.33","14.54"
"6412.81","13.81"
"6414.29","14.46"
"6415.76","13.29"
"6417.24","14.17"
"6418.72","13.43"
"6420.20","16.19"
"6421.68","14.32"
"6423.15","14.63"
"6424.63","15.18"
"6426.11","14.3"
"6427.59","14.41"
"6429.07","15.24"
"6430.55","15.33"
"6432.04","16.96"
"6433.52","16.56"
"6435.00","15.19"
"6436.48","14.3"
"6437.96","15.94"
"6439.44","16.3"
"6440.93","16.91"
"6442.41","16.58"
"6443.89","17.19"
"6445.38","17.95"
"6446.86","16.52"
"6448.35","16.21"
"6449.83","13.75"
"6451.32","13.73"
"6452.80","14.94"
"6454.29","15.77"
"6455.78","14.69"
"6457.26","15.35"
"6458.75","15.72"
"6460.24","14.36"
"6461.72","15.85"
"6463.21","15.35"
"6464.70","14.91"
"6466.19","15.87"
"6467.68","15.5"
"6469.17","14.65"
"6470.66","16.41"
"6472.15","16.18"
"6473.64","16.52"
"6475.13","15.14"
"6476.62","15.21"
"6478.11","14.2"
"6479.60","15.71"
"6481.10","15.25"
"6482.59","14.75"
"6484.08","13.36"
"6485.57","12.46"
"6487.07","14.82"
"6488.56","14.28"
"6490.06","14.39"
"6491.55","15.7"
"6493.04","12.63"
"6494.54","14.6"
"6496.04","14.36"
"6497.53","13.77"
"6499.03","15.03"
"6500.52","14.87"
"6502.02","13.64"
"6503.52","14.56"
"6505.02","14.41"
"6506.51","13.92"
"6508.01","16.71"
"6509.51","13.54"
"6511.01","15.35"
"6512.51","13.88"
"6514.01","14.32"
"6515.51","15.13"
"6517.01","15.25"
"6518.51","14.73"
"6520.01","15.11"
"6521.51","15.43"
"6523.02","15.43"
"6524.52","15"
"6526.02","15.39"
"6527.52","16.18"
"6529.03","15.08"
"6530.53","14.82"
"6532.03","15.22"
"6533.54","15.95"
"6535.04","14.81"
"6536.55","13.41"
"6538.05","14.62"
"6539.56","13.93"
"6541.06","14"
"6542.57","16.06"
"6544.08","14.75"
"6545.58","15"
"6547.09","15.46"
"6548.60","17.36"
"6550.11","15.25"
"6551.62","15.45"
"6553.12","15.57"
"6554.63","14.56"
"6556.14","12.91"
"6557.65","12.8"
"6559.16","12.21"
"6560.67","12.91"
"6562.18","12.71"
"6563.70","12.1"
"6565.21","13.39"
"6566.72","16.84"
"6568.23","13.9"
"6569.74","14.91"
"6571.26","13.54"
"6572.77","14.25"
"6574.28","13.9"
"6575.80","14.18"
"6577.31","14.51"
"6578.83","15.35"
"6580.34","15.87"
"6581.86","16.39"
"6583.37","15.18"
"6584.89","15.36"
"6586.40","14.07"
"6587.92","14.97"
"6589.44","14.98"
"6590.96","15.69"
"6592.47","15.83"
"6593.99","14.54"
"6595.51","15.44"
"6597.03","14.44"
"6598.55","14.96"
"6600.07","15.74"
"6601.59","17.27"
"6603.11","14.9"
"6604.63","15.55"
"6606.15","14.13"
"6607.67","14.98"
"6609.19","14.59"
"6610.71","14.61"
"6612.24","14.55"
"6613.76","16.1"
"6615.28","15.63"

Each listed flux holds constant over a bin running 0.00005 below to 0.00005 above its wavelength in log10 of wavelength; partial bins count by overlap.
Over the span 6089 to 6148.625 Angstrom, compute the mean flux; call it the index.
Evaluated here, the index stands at 15.5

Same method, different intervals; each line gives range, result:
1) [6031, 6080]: 16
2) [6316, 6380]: 14.8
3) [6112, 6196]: 14.6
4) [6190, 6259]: 14.2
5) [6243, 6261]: 14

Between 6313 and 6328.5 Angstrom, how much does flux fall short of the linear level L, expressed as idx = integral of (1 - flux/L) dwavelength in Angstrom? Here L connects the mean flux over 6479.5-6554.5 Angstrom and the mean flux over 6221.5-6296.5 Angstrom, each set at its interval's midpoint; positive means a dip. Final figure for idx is -0.4 Angstrom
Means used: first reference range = 14.2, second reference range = 14.8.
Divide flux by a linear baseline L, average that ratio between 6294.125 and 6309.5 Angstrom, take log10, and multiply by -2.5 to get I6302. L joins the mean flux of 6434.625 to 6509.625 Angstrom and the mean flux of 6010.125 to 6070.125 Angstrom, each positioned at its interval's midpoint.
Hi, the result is 0.07 mag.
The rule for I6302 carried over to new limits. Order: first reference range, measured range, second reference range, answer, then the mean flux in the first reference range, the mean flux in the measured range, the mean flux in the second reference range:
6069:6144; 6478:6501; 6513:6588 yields 0.03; 15.7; 14.4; 14.7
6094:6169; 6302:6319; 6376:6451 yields 0.05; 14.9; 14.5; 15.3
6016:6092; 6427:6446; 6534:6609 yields -0.07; 15.8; 16.1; 14.7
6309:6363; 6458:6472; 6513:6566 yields -0.06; 14.7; 15.4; 14.6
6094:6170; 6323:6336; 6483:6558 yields 0.02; 14.9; 14.5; 14.7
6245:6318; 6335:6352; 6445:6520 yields -0.06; 14.4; 15.3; 14.9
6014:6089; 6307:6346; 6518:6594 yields 0.03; 15.8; 14.8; 14.7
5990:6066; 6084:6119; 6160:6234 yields -0.05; 15.4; 15.6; 14.3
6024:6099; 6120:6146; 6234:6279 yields -0.02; 15.8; 15.4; 14.2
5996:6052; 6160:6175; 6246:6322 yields 0.11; 15.5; 13.5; 14.4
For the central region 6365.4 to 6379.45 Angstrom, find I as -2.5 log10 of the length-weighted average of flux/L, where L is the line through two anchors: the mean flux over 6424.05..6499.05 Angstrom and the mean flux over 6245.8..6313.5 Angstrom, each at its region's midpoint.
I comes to -0.04 mag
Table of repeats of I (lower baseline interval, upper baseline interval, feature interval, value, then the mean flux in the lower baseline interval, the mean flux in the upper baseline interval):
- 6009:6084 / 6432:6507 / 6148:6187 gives 0.122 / 15.7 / 15.1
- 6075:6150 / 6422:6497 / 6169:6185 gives 0.097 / 15.5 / 15.2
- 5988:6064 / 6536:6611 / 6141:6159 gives 0.073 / 15.4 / 14.7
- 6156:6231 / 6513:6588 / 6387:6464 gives -0.054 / 14.2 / 14.7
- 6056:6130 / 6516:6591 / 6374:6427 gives 0.005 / 15.7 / 14.7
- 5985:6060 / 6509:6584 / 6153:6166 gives 0.130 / 15.4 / 14.7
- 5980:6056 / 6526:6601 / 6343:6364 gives 0.023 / 15.5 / 14.7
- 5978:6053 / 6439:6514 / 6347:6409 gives 0.012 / 15.4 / 15.1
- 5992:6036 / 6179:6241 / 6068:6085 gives -0.085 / 15.3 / 14.3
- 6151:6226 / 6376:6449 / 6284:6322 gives 0.028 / 14.2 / 15.3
